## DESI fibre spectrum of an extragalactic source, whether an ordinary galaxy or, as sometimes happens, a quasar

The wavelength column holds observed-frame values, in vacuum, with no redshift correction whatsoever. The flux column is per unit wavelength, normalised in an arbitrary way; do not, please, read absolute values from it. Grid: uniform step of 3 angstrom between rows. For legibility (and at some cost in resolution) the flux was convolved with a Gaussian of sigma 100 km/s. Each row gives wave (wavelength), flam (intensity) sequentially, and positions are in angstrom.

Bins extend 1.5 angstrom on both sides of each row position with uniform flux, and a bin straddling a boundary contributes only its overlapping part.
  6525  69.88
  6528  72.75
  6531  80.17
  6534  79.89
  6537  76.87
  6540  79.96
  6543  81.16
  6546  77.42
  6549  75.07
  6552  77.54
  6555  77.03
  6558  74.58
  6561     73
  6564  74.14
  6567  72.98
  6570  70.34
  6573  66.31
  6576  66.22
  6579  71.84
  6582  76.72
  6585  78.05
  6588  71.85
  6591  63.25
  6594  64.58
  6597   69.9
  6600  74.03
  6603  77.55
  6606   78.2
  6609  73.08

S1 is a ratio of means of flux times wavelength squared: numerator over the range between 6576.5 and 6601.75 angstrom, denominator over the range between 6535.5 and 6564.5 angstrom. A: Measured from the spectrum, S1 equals 0.94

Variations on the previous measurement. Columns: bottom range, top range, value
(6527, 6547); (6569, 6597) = 0.90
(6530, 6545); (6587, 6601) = 0.88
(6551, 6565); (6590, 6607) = 0.96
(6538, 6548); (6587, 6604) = 0.90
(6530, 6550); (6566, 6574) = 0.90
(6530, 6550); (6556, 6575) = 0.92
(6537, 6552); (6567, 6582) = 0.90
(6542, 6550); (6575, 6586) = 0.95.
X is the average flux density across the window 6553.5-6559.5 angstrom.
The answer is 75.8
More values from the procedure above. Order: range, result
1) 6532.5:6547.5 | 79.1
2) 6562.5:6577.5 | 70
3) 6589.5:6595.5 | 63.9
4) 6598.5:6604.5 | 75.8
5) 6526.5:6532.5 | 76.5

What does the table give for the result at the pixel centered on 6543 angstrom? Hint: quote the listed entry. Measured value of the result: 81.16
